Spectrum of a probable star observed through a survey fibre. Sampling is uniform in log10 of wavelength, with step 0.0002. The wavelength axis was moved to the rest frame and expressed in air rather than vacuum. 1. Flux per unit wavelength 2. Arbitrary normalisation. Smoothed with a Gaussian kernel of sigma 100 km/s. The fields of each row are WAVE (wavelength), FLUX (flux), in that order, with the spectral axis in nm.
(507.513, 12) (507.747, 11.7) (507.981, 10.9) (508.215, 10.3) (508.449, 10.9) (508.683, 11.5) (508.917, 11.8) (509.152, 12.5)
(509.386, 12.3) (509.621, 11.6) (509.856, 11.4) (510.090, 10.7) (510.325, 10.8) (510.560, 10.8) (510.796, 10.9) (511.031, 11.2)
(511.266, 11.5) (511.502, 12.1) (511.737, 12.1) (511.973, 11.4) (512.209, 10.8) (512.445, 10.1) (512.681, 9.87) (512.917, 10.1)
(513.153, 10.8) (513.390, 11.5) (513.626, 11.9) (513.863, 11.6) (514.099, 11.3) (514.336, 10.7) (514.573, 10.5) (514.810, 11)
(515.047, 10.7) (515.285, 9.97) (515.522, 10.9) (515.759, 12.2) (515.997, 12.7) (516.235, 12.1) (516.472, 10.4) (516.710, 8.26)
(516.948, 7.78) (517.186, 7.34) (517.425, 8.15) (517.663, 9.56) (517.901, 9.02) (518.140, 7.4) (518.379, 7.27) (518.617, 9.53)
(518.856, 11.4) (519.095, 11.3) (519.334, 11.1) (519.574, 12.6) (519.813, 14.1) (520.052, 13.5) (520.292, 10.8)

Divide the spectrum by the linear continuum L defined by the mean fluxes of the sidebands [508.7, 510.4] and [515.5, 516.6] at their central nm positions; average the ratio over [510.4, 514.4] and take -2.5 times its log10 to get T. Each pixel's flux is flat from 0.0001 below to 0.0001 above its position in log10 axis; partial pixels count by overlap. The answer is 0.05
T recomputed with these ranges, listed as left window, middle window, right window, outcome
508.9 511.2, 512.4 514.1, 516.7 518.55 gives -0.095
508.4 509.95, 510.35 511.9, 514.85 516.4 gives 0.023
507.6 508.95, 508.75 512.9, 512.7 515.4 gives -0.021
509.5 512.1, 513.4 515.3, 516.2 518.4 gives -0.122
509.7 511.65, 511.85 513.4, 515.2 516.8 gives 0.054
